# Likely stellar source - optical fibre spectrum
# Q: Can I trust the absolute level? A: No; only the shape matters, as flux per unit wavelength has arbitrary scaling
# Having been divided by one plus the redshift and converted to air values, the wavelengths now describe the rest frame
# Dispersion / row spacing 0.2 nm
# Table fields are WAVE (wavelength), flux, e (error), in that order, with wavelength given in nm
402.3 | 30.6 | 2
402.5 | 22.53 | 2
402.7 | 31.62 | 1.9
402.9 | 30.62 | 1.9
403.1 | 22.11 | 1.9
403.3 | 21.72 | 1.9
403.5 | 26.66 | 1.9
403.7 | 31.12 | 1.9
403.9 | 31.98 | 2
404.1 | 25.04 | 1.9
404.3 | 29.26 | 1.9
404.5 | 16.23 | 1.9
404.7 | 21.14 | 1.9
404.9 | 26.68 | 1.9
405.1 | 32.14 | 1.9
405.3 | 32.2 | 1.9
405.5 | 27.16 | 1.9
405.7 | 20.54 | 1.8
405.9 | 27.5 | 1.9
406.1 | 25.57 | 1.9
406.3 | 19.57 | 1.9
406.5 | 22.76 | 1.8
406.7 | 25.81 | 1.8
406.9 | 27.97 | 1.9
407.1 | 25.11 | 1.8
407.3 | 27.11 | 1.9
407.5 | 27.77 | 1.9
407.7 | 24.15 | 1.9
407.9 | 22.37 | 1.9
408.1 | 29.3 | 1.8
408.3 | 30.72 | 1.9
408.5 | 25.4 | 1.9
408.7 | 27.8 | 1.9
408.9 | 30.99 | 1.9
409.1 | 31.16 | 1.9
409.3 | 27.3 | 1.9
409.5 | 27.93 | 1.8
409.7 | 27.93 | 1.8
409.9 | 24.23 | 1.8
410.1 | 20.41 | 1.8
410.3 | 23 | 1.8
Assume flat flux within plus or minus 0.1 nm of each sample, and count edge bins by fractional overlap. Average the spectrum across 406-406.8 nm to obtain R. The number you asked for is 23.4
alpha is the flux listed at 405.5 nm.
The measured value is 27.16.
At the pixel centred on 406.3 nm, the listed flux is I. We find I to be 19.57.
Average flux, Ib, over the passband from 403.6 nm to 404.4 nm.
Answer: 29.3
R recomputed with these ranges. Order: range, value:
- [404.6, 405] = 23.9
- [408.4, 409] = 28.1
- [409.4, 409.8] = 27.9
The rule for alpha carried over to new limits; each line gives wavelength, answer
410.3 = 23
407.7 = 24.15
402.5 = 22.53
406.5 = 22.76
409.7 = 27.93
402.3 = 30.6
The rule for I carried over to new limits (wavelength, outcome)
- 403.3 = 21.72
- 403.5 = 26.66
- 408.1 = 29.3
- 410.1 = 20.41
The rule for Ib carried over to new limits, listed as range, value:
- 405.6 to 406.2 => 24.5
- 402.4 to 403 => 28.3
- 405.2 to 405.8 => 26.6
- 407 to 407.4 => 26.1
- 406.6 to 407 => 26.9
